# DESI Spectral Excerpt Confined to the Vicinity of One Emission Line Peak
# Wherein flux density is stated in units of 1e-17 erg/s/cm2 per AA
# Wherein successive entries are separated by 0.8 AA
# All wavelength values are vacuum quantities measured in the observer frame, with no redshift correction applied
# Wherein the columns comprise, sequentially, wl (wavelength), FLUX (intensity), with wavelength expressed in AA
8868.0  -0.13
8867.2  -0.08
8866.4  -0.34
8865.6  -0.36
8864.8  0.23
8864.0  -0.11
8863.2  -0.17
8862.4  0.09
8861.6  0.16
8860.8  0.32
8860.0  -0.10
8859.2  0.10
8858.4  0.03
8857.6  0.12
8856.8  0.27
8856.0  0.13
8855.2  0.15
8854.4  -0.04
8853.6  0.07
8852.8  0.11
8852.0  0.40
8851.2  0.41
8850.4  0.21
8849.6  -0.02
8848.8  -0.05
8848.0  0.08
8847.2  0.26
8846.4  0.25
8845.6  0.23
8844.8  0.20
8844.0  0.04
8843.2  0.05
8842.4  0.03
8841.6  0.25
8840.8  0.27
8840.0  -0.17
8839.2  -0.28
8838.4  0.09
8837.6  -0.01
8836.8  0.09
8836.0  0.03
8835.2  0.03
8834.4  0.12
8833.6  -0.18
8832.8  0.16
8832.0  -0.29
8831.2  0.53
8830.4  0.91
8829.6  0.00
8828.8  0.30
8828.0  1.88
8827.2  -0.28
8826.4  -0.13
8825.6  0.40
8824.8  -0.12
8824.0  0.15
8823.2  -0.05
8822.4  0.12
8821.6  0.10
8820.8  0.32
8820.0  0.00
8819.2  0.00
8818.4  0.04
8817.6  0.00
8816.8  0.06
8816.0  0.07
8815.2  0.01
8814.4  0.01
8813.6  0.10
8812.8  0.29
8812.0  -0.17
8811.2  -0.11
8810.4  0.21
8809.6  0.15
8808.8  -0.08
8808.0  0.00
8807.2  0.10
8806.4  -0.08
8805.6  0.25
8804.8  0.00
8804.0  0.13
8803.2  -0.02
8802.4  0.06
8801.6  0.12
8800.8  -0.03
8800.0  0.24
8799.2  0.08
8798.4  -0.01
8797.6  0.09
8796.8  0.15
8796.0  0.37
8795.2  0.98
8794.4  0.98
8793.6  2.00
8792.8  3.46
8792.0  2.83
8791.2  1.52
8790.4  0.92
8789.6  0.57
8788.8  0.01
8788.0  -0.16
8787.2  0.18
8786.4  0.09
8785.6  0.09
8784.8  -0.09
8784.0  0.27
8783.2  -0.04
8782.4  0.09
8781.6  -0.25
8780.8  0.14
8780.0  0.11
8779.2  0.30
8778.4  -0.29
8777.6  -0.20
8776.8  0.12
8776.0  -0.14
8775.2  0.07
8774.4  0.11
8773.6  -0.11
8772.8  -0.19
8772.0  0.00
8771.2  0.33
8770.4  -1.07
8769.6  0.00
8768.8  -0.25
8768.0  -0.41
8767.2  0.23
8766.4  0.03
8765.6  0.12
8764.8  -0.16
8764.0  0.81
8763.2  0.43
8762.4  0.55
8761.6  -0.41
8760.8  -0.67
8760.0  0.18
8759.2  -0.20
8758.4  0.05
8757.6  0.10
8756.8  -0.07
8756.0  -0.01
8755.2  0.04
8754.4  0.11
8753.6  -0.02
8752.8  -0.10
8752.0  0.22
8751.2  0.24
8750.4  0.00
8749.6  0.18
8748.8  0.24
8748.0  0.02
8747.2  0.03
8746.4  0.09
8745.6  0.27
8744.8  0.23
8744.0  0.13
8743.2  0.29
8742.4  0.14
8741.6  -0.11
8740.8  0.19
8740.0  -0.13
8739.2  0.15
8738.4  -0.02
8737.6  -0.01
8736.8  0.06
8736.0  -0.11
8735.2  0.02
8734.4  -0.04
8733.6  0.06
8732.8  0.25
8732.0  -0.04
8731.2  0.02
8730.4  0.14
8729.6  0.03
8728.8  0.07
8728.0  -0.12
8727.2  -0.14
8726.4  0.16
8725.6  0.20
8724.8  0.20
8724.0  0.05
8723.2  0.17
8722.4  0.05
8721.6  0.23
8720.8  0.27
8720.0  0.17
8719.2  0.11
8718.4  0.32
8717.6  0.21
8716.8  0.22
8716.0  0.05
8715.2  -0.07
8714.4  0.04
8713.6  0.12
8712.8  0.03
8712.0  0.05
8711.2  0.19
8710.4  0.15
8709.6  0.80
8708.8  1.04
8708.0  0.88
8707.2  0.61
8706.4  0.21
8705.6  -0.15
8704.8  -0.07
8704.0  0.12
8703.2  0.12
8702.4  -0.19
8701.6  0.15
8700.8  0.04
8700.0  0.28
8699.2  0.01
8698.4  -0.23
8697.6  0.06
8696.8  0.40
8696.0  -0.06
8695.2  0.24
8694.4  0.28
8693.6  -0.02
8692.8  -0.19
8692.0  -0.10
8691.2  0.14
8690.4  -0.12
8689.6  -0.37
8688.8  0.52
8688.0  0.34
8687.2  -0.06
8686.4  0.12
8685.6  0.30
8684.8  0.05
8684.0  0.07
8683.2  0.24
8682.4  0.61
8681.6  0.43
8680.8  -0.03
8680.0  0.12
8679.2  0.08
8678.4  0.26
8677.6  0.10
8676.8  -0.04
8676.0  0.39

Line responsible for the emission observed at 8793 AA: [O III]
